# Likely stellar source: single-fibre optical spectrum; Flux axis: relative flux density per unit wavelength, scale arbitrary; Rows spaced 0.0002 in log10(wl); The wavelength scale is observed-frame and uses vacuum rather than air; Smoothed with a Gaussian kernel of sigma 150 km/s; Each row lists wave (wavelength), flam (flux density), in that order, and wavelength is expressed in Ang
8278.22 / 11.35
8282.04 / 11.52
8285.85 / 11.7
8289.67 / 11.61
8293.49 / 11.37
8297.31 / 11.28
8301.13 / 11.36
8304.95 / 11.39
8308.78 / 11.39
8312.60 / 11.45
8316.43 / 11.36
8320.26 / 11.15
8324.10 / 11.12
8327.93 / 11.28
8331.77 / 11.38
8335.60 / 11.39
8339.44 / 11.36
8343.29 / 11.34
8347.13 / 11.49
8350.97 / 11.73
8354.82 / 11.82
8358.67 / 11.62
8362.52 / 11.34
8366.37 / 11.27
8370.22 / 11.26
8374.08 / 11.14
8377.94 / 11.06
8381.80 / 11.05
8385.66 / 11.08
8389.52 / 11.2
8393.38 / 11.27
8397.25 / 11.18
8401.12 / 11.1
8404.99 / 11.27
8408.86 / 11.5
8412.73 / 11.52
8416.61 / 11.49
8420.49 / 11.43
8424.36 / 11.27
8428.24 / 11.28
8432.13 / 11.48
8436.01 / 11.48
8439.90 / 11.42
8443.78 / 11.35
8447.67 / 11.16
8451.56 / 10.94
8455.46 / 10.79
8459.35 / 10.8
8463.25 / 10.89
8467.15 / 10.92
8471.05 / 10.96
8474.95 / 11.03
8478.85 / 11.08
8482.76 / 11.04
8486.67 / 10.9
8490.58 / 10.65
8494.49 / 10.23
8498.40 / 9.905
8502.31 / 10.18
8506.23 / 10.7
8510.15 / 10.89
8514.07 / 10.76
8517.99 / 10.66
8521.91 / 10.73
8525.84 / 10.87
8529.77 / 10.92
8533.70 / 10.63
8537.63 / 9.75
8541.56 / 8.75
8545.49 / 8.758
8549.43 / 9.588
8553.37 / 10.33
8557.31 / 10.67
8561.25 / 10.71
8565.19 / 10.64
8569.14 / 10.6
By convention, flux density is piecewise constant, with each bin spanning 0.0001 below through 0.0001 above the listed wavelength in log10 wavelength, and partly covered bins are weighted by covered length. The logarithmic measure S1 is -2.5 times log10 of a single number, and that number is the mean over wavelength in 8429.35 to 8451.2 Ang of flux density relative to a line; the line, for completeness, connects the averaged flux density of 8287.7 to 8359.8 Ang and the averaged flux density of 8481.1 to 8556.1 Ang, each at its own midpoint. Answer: -0.06 mag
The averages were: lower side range 11.4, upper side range 10.3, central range 11.3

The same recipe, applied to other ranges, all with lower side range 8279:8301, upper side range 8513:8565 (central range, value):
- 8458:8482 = -0.04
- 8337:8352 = -0.02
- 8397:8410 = -0.03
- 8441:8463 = -0.03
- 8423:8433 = -0.05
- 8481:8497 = -0.02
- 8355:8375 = -0.03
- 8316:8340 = 0.00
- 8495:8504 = 0.04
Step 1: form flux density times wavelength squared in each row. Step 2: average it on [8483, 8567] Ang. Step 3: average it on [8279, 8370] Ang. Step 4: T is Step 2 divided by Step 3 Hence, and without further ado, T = 0.95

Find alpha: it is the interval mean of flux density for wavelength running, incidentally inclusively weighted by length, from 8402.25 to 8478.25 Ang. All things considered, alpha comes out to 11.2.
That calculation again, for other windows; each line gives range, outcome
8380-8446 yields 11.3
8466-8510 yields 10.7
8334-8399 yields 11.3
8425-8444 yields 11.4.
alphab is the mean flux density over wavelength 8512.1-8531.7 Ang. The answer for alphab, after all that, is 10.8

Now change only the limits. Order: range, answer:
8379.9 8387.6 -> 11.1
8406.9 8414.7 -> 11.5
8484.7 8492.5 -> 10.8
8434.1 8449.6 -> 11.4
